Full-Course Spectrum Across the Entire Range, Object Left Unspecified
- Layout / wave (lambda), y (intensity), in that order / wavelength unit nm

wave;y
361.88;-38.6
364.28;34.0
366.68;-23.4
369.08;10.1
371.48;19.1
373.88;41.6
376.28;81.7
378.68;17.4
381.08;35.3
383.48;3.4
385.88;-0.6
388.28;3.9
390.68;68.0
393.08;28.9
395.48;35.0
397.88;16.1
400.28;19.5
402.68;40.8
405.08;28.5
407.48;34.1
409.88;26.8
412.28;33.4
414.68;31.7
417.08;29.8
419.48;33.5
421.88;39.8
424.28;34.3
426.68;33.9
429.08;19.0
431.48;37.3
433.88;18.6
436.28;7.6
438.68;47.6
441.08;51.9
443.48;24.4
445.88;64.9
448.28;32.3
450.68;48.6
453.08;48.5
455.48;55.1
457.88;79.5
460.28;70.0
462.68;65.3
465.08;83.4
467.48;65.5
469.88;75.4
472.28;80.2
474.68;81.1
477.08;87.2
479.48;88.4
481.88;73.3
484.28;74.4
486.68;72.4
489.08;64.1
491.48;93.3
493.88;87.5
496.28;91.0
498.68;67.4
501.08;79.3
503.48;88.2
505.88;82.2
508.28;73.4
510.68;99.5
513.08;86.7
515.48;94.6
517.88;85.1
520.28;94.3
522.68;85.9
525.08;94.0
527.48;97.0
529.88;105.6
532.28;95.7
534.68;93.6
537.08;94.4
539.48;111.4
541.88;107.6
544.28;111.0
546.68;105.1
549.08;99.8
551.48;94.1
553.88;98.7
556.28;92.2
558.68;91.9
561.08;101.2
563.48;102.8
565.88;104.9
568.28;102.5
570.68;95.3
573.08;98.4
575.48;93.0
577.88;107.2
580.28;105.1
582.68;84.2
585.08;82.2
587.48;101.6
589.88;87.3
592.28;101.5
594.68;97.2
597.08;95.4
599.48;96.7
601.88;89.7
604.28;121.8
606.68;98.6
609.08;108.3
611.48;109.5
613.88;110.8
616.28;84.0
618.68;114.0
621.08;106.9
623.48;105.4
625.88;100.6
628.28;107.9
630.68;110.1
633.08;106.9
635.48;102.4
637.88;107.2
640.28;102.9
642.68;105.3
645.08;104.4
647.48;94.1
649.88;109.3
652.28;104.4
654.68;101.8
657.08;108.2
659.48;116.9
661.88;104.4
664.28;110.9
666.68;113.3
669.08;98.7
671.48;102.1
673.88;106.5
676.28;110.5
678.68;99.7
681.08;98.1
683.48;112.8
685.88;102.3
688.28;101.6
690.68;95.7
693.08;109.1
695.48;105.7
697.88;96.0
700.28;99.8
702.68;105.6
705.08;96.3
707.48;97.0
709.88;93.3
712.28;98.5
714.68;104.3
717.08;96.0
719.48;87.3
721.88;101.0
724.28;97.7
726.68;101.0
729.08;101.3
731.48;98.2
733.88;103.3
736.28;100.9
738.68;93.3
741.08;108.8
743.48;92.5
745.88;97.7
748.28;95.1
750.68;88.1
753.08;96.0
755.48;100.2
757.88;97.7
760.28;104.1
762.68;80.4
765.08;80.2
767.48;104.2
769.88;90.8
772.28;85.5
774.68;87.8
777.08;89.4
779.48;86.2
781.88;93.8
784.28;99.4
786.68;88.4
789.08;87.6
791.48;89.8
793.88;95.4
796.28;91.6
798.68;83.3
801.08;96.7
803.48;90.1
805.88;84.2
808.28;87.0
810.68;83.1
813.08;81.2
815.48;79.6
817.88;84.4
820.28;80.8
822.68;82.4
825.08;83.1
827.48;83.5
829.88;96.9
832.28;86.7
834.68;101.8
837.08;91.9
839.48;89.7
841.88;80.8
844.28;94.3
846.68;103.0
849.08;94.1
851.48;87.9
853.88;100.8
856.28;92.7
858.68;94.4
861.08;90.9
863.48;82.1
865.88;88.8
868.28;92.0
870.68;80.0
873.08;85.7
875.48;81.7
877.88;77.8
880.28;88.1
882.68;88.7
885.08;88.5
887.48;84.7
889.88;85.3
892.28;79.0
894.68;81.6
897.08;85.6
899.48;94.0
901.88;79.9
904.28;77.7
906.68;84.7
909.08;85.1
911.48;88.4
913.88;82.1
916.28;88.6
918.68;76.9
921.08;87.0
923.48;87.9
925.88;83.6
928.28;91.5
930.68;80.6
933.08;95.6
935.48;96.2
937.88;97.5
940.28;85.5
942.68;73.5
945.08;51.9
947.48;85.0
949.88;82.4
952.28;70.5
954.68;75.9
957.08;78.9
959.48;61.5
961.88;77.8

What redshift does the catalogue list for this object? 0.137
